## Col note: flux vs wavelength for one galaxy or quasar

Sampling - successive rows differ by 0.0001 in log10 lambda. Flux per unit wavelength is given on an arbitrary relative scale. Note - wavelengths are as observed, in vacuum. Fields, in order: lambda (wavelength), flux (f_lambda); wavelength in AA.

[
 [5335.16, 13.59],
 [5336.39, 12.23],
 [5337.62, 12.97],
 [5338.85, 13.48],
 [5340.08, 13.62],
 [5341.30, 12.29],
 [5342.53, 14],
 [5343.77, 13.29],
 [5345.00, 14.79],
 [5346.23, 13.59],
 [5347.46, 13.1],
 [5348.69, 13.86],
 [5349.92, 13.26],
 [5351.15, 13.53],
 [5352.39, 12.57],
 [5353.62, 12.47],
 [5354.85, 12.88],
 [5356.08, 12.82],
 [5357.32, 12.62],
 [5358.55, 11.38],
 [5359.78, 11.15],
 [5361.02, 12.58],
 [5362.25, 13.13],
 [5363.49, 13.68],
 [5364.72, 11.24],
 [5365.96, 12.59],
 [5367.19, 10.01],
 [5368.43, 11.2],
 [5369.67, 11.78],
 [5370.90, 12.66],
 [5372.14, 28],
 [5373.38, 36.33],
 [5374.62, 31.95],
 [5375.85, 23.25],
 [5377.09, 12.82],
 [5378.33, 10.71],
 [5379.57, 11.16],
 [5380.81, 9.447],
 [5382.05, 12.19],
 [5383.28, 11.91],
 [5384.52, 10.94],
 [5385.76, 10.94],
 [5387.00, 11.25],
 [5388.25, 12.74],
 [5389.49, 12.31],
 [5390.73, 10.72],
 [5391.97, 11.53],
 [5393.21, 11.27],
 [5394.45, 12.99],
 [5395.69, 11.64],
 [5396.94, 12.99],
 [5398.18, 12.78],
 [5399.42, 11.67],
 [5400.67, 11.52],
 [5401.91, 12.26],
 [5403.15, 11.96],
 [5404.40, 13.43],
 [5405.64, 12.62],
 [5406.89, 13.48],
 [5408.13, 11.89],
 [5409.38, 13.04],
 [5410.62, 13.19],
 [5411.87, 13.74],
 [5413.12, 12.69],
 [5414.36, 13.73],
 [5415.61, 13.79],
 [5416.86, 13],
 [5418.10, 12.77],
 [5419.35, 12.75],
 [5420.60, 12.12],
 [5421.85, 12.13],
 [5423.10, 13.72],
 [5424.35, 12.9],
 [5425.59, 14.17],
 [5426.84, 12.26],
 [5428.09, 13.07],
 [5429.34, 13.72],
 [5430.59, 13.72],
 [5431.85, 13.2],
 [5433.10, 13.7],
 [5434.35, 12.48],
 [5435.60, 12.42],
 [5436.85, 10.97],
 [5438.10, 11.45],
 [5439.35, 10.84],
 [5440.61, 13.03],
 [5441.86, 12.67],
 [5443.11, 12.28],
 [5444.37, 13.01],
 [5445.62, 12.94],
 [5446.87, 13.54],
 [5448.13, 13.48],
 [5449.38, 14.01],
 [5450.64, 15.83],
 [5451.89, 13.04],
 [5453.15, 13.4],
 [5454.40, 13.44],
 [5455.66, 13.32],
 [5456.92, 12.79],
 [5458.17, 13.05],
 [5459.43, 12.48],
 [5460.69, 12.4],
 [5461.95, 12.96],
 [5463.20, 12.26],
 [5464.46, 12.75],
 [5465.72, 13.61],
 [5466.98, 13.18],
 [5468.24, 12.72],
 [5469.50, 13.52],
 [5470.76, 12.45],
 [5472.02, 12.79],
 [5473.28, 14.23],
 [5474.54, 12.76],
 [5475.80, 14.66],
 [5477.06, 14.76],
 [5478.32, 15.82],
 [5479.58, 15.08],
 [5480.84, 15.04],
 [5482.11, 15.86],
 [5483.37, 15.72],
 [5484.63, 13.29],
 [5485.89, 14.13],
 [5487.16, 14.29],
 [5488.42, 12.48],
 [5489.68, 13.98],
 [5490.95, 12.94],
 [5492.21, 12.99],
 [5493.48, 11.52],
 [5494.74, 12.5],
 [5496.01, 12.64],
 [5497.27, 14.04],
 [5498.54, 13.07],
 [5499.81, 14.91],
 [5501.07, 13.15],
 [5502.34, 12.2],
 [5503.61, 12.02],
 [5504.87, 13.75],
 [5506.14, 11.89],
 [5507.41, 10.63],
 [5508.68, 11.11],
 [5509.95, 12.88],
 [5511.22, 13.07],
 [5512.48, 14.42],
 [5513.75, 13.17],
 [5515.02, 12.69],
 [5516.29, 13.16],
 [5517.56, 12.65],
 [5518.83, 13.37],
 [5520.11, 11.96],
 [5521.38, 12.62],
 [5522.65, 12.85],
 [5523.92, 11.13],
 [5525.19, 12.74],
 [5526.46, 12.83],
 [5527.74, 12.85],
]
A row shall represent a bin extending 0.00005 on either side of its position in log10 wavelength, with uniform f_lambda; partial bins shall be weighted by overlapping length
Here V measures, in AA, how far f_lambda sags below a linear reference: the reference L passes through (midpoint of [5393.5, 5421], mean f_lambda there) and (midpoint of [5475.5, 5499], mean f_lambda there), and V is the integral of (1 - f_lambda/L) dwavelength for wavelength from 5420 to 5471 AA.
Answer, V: 1.3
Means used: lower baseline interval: 12.7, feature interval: 13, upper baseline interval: 13.9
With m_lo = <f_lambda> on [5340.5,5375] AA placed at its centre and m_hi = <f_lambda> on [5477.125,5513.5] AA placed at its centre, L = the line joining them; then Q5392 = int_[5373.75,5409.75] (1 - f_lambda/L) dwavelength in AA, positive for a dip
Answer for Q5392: 2.9 AA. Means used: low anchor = 14.6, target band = 13.2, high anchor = 13.4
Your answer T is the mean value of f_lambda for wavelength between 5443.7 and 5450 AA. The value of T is 13.4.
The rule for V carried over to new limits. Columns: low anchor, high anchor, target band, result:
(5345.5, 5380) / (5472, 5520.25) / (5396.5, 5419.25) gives 2.5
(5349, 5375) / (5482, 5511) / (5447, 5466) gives 0.5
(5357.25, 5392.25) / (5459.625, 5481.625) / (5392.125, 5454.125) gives 4.8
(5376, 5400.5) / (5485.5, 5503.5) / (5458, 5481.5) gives -1.2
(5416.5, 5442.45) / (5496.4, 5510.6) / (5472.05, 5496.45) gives -2.3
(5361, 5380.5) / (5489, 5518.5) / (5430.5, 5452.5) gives 2.5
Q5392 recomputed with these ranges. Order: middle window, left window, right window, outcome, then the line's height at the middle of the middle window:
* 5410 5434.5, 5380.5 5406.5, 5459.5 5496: -1.3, 12.5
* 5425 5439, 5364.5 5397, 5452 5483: 1.1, 13.9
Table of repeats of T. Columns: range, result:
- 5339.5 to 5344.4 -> 13.3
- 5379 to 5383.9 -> 11.2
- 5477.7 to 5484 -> 15.5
